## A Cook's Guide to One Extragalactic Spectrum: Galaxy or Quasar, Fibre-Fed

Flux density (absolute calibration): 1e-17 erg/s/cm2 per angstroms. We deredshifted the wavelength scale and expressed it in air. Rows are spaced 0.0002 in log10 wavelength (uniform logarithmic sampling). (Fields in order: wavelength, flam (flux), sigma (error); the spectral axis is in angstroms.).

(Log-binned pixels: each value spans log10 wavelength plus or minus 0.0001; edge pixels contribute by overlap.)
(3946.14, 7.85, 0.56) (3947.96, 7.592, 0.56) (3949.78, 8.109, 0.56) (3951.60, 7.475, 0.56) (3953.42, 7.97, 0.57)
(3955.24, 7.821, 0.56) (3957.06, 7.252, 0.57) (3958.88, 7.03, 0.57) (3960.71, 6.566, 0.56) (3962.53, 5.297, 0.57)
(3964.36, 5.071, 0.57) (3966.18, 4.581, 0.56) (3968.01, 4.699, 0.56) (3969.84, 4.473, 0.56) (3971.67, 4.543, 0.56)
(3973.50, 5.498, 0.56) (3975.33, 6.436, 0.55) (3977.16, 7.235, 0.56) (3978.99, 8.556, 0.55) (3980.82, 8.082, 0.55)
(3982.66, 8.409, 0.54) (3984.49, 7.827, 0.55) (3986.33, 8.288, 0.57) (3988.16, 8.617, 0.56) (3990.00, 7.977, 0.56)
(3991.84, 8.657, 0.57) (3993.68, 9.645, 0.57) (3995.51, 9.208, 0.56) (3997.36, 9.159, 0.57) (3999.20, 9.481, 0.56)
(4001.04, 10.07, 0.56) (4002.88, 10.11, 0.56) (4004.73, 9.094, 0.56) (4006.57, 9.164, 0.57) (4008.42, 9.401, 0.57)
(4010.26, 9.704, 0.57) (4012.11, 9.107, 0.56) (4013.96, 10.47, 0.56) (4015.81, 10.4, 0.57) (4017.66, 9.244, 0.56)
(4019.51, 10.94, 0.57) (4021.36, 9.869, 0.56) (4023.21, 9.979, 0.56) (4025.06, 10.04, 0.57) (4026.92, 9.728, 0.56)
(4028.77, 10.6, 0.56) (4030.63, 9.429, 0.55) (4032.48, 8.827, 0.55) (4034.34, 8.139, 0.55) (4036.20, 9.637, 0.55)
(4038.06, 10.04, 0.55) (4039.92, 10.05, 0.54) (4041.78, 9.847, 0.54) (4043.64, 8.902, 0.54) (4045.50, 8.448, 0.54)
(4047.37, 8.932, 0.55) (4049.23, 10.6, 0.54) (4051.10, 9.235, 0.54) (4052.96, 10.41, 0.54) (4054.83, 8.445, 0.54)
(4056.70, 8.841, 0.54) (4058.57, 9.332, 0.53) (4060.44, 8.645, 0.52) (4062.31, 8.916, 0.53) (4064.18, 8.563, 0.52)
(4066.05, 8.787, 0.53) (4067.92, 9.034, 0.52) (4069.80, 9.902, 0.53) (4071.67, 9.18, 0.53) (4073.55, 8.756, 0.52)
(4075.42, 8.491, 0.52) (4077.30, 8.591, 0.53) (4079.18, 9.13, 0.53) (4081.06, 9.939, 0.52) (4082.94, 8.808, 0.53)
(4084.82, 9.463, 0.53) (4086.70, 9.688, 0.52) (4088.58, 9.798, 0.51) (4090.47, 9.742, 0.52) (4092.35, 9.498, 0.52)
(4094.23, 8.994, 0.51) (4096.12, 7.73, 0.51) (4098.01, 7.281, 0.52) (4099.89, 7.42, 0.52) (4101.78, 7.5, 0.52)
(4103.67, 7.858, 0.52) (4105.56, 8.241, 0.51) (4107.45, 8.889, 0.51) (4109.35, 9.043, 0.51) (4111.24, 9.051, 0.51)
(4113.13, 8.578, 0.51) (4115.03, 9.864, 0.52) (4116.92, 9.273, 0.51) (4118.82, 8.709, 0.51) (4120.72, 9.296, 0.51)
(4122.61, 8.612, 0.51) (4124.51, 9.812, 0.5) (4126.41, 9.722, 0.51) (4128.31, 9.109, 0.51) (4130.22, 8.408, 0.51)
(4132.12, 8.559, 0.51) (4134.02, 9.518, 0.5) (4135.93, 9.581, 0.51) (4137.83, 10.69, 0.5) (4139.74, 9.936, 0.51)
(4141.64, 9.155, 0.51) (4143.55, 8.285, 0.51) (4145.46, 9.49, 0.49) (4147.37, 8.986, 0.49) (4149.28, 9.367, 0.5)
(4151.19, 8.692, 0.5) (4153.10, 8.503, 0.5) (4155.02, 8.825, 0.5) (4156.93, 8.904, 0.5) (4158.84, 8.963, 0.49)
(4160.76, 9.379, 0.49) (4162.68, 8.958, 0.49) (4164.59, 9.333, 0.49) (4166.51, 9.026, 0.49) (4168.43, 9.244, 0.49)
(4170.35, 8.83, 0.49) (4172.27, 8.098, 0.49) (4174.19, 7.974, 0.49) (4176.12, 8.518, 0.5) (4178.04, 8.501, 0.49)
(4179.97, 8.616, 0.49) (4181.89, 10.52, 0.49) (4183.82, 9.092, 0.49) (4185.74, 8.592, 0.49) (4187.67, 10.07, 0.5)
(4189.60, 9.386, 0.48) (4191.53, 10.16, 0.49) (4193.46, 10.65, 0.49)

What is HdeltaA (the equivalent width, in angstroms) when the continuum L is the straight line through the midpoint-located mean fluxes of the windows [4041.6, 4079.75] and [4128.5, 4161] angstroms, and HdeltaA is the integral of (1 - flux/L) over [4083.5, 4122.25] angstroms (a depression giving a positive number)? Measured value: 1.3 angstroms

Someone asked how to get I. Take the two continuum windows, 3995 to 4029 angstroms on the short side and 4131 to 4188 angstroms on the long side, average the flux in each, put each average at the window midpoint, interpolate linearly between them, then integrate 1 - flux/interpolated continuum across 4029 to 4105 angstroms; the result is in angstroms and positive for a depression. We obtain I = 3.8 angstroms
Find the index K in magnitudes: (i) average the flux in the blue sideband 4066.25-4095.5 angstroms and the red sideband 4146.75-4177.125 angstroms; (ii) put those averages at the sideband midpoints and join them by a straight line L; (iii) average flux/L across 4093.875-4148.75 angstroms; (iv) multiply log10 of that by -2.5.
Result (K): 0.02 mag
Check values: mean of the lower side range 9.24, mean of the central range 8.89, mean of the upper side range 8.85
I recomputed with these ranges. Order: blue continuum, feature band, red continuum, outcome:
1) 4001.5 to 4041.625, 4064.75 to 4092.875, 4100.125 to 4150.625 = 0.3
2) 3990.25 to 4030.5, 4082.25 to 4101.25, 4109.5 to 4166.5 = 1.1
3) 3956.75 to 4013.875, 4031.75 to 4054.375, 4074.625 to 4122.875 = -3.0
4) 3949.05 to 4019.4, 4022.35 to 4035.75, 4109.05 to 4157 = -2.0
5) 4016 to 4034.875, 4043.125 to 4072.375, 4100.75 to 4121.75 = 0.7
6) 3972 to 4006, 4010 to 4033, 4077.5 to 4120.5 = -3.7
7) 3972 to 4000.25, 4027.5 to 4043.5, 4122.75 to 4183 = -2.1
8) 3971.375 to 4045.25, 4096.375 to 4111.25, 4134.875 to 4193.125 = 1.7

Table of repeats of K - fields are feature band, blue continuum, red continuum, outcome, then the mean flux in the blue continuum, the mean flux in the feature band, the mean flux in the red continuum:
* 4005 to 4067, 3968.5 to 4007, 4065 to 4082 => -0.10 mag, 8.07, 9.47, 9.09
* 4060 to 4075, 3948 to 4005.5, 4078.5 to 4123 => -0.06 mag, 7.52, 8.97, 8.85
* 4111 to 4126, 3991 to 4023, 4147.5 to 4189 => 0.00 mag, 9.64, 9.18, 8.96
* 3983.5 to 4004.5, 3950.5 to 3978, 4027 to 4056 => -0.21 mag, 6.14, 9.01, 9.44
